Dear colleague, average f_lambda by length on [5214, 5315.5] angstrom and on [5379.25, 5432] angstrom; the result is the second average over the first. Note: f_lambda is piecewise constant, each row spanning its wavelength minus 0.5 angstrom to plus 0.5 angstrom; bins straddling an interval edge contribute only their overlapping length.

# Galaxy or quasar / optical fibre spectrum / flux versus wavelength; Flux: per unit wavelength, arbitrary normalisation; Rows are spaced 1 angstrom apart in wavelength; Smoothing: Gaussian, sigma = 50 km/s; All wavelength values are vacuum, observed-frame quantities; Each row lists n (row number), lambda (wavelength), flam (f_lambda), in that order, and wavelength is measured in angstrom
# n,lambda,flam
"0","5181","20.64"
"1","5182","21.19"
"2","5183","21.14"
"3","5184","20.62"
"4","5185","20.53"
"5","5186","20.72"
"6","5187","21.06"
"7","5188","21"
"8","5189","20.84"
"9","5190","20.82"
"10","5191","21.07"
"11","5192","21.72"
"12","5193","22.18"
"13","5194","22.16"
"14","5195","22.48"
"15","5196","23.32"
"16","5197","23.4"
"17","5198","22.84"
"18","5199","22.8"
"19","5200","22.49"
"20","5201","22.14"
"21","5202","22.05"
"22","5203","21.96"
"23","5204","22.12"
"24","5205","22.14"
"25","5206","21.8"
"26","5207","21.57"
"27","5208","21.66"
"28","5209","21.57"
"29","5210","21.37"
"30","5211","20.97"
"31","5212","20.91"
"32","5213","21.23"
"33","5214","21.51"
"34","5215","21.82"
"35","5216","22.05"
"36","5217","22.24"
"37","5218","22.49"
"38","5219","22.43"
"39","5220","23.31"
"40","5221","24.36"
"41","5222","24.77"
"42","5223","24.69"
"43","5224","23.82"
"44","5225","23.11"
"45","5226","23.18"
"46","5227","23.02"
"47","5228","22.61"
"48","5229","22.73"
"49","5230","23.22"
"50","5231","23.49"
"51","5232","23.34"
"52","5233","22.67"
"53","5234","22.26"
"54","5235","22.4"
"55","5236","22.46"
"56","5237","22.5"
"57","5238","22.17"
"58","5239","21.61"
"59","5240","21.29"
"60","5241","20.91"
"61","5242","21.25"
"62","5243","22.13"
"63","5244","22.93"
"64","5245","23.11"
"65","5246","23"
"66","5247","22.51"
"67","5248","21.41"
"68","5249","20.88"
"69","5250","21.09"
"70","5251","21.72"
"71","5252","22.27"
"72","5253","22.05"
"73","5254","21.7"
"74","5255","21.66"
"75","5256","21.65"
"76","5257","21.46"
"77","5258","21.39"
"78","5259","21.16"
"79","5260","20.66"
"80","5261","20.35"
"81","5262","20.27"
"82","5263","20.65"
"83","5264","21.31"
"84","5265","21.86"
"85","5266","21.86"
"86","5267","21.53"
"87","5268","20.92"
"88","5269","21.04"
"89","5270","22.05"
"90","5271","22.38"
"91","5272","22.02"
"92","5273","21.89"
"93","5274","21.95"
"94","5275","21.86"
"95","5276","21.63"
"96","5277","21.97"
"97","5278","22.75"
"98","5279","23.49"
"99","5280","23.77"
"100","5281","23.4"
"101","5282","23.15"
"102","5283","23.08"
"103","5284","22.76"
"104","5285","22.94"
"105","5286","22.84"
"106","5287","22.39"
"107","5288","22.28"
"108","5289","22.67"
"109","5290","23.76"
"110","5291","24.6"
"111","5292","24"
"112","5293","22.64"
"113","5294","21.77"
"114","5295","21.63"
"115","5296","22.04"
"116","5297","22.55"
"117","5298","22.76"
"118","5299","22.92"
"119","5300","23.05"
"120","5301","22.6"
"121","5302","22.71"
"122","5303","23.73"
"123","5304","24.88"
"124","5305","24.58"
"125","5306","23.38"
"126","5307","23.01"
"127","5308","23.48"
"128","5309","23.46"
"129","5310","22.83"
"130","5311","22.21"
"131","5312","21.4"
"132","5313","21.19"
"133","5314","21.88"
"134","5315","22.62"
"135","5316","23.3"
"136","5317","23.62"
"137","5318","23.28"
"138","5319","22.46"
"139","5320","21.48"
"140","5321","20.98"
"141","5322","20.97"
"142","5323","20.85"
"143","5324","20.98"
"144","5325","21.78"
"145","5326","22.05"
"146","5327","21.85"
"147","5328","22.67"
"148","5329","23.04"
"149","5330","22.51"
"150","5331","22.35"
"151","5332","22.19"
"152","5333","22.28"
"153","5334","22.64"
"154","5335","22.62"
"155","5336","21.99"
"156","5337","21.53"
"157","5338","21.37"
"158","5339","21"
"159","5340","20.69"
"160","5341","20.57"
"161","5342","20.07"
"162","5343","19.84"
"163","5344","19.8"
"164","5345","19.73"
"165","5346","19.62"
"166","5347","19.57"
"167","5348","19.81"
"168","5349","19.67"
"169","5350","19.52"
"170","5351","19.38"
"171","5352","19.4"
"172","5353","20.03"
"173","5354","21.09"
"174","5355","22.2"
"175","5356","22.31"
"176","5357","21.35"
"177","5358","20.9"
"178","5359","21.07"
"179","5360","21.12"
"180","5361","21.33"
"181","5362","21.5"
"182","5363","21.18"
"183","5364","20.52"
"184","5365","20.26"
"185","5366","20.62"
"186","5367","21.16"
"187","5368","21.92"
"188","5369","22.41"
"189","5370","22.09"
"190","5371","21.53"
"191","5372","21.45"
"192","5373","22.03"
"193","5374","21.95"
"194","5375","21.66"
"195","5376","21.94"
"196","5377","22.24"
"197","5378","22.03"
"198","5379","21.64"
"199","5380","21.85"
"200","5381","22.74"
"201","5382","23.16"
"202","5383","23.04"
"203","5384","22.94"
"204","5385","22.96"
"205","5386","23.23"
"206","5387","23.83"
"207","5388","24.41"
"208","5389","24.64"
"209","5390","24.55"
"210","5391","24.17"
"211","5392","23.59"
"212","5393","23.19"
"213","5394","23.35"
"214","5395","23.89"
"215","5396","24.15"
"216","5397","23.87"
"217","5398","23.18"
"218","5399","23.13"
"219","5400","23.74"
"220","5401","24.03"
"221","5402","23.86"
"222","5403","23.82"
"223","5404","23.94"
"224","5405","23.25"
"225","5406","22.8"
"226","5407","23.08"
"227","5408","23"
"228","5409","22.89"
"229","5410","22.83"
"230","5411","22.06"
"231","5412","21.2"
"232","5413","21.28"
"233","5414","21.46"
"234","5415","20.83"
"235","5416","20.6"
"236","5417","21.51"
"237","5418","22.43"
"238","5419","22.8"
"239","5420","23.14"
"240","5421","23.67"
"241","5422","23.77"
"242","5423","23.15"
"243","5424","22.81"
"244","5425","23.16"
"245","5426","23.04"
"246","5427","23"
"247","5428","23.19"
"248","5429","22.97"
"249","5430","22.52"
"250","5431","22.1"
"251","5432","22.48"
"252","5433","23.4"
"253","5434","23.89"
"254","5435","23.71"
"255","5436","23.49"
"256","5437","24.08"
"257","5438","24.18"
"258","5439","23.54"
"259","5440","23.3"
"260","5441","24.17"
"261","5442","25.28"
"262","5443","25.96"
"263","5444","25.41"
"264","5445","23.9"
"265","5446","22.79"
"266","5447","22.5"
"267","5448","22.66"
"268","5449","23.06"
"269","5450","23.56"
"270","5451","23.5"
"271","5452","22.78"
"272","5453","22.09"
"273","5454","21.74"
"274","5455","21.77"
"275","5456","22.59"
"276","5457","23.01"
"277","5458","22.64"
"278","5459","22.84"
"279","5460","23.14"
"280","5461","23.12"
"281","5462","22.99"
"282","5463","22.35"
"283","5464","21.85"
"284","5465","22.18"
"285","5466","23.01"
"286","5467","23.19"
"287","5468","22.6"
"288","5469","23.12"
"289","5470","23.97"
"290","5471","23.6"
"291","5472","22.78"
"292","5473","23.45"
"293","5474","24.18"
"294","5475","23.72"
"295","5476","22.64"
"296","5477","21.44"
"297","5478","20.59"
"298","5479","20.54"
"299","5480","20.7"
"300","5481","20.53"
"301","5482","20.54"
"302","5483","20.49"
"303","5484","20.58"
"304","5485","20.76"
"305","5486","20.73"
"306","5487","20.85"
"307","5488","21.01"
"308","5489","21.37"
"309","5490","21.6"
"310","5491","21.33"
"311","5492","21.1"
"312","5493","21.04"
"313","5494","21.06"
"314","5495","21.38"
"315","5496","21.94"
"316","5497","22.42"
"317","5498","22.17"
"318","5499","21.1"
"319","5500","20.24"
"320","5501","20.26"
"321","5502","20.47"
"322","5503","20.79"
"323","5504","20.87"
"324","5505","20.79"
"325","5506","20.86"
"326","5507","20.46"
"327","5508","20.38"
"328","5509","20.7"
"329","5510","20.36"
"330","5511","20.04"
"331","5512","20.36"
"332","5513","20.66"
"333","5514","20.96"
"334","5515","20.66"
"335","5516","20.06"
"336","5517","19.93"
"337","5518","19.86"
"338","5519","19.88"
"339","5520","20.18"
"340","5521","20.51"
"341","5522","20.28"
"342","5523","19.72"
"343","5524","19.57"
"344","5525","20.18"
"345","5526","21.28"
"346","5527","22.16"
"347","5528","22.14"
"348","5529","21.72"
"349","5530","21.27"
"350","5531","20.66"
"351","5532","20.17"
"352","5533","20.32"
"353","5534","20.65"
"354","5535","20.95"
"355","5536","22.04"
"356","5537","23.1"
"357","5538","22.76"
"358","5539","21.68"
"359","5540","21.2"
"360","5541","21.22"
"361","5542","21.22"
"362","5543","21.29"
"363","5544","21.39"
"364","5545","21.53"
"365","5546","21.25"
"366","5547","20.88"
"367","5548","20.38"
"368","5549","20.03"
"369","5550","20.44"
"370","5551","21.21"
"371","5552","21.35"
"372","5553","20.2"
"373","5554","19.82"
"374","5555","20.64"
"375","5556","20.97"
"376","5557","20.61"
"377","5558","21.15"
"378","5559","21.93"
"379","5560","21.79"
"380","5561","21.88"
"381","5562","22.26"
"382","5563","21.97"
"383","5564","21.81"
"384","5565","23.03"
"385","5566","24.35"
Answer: 1.03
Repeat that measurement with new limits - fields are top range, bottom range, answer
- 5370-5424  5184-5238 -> 1.03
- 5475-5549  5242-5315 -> 0.94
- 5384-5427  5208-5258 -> 1.04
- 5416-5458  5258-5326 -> 1.04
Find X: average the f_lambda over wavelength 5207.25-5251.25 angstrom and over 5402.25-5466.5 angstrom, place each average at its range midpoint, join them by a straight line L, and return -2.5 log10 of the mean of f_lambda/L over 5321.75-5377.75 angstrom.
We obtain 0.07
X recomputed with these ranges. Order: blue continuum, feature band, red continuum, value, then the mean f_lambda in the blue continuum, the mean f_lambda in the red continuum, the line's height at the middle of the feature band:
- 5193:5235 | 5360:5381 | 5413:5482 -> 0.057 mag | 22.5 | 22.9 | 22.7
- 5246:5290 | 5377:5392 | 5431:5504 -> -0.048 mag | 22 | 22.4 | 22.2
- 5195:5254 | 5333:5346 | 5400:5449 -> 0.090 mag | 22.4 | 23.1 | 22.8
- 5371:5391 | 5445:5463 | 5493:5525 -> -0.061 mag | 22.8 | 20.6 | 21.5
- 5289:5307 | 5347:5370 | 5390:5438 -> 0.110 mag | 23.1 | 23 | 23.1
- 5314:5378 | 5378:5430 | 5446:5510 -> -0.070 mag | 21.4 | 21.9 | 21.6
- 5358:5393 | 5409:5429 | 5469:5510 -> -0.025 mag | 22.3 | 21.4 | 21.9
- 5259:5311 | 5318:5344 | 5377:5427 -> 0.052 mag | 22.5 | 23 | 22.7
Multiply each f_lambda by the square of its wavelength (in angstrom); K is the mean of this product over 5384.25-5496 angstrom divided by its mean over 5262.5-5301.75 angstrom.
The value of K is 1.08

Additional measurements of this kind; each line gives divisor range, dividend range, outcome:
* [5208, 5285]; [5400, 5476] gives 1.12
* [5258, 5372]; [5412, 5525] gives 1.07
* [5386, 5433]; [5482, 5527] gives 0.93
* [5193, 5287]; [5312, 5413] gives 1.04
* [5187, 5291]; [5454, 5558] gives 1.06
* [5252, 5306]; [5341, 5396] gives 1.01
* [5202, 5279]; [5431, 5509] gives 1.10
